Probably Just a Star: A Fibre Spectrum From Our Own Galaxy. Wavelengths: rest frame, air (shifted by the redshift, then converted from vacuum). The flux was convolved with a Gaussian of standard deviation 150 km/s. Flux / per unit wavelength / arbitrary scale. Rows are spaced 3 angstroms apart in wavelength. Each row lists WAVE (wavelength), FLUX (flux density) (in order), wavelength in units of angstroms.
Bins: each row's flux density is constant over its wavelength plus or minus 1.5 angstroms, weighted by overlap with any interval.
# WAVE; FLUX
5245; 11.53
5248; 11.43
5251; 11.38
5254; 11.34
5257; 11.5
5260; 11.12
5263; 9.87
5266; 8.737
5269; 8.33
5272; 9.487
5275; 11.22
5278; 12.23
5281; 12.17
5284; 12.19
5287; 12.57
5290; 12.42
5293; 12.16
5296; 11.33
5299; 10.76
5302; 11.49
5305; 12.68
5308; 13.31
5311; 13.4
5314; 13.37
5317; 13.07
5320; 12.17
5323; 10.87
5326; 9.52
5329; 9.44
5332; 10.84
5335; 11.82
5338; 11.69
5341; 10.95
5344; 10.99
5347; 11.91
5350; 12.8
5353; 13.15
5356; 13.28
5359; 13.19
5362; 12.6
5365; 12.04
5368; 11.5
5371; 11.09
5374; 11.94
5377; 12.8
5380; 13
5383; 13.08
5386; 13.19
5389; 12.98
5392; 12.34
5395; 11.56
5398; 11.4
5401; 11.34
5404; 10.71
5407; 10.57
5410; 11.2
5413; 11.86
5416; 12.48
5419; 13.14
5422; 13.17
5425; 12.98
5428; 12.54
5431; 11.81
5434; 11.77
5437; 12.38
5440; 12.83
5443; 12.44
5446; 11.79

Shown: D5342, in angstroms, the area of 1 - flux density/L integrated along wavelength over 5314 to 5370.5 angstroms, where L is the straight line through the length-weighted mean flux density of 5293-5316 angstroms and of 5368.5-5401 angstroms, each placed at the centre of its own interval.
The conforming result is 2.3 angstroms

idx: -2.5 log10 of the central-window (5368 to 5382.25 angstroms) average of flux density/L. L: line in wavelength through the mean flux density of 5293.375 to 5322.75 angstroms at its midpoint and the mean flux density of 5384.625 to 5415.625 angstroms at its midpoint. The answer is -0.026 mag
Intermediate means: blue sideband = 12.3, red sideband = 11.7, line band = 12.2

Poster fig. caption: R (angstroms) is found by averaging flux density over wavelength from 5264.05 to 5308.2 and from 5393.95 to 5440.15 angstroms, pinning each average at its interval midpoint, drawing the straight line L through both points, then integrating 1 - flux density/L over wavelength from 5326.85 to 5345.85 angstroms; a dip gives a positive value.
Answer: 1.1 angstroms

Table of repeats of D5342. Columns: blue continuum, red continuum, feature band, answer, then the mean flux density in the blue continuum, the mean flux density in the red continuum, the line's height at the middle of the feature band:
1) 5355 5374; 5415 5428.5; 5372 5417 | 2.00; 12.2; 12.9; 12.6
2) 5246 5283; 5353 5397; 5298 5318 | -2.05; 10.8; 12.5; 11.4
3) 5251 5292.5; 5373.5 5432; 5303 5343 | -0.93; 11.1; 12.2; 11.5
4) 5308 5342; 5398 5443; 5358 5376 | -0.35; 11.6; 12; 11.8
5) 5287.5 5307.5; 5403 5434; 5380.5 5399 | -0.71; 11.9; 12.1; 12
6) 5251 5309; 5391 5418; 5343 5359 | -1.57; 11.3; 11.5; 11.4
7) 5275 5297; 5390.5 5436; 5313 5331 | 1.08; 12.1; 11.9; 12.1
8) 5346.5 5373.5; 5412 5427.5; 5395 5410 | 1.85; 12.4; 12.7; 12.6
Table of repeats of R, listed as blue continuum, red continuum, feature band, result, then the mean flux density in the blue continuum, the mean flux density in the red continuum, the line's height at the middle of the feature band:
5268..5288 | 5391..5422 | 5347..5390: -3.8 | 11.2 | 11.7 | 11.6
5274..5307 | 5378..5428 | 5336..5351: 0.5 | 12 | 12.2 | 12.1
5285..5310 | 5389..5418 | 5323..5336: 1.7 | 12.1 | 11.6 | 12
